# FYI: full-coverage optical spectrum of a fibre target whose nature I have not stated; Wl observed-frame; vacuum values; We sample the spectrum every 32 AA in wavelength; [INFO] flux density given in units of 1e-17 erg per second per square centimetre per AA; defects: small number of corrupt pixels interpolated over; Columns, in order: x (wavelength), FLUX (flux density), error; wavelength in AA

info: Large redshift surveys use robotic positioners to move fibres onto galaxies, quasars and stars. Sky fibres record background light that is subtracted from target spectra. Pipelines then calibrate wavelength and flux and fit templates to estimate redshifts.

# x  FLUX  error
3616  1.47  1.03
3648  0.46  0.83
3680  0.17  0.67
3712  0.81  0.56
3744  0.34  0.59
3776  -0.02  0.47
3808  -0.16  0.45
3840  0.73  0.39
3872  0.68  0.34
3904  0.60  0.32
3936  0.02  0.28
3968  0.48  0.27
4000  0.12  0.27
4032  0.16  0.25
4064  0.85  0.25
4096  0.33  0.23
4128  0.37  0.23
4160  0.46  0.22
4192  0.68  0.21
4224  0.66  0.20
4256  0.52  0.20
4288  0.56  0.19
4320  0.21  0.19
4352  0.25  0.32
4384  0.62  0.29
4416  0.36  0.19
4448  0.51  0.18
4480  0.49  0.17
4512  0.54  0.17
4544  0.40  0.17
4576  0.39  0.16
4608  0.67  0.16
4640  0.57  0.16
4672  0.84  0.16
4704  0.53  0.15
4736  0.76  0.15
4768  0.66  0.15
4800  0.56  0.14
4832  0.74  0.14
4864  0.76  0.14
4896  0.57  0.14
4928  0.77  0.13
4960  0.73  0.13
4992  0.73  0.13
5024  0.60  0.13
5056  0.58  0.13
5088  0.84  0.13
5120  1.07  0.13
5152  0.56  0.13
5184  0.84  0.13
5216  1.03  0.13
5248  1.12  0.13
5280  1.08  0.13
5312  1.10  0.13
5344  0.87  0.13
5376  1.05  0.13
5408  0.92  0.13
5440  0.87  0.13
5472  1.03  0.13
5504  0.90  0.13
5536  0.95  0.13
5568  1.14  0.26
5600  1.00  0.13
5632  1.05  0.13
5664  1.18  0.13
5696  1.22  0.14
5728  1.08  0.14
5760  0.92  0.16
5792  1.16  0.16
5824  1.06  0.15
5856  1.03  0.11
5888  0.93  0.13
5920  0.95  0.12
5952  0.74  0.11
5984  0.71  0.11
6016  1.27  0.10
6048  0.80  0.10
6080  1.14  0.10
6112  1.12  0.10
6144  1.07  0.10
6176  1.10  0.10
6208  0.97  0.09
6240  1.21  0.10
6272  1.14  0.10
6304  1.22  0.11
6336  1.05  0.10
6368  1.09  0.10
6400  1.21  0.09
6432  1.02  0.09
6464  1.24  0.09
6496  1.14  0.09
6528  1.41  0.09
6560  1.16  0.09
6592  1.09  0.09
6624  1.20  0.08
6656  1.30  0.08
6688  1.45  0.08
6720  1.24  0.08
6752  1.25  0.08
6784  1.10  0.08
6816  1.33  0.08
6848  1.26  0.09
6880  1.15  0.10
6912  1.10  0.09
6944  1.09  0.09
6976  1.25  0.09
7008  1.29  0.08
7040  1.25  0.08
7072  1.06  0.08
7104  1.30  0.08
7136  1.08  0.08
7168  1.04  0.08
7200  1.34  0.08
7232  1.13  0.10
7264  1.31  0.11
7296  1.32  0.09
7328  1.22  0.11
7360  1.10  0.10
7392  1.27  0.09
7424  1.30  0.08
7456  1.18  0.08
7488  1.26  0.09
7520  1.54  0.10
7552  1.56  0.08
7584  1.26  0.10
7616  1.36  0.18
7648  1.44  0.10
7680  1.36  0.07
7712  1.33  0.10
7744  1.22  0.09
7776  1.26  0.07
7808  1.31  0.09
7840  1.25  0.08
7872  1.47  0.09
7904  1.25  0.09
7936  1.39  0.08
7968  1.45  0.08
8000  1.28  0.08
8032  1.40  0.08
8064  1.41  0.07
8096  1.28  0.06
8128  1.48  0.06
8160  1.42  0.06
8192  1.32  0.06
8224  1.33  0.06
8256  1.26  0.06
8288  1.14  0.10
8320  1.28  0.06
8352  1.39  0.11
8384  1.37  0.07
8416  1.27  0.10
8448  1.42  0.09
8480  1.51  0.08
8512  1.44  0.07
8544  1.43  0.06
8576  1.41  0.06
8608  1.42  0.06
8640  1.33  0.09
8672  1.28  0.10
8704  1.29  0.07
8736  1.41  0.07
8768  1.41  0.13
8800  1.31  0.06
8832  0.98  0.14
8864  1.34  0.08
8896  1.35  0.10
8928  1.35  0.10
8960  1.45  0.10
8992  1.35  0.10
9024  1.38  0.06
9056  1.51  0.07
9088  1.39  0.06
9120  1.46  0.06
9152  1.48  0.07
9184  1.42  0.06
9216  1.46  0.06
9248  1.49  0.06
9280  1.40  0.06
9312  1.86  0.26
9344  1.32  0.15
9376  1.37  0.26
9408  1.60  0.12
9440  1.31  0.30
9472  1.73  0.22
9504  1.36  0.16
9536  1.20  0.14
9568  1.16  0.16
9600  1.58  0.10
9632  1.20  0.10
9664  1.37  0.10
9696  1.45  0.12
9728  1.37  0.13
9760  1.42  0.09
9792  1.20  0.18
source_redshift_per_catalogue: 0.15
